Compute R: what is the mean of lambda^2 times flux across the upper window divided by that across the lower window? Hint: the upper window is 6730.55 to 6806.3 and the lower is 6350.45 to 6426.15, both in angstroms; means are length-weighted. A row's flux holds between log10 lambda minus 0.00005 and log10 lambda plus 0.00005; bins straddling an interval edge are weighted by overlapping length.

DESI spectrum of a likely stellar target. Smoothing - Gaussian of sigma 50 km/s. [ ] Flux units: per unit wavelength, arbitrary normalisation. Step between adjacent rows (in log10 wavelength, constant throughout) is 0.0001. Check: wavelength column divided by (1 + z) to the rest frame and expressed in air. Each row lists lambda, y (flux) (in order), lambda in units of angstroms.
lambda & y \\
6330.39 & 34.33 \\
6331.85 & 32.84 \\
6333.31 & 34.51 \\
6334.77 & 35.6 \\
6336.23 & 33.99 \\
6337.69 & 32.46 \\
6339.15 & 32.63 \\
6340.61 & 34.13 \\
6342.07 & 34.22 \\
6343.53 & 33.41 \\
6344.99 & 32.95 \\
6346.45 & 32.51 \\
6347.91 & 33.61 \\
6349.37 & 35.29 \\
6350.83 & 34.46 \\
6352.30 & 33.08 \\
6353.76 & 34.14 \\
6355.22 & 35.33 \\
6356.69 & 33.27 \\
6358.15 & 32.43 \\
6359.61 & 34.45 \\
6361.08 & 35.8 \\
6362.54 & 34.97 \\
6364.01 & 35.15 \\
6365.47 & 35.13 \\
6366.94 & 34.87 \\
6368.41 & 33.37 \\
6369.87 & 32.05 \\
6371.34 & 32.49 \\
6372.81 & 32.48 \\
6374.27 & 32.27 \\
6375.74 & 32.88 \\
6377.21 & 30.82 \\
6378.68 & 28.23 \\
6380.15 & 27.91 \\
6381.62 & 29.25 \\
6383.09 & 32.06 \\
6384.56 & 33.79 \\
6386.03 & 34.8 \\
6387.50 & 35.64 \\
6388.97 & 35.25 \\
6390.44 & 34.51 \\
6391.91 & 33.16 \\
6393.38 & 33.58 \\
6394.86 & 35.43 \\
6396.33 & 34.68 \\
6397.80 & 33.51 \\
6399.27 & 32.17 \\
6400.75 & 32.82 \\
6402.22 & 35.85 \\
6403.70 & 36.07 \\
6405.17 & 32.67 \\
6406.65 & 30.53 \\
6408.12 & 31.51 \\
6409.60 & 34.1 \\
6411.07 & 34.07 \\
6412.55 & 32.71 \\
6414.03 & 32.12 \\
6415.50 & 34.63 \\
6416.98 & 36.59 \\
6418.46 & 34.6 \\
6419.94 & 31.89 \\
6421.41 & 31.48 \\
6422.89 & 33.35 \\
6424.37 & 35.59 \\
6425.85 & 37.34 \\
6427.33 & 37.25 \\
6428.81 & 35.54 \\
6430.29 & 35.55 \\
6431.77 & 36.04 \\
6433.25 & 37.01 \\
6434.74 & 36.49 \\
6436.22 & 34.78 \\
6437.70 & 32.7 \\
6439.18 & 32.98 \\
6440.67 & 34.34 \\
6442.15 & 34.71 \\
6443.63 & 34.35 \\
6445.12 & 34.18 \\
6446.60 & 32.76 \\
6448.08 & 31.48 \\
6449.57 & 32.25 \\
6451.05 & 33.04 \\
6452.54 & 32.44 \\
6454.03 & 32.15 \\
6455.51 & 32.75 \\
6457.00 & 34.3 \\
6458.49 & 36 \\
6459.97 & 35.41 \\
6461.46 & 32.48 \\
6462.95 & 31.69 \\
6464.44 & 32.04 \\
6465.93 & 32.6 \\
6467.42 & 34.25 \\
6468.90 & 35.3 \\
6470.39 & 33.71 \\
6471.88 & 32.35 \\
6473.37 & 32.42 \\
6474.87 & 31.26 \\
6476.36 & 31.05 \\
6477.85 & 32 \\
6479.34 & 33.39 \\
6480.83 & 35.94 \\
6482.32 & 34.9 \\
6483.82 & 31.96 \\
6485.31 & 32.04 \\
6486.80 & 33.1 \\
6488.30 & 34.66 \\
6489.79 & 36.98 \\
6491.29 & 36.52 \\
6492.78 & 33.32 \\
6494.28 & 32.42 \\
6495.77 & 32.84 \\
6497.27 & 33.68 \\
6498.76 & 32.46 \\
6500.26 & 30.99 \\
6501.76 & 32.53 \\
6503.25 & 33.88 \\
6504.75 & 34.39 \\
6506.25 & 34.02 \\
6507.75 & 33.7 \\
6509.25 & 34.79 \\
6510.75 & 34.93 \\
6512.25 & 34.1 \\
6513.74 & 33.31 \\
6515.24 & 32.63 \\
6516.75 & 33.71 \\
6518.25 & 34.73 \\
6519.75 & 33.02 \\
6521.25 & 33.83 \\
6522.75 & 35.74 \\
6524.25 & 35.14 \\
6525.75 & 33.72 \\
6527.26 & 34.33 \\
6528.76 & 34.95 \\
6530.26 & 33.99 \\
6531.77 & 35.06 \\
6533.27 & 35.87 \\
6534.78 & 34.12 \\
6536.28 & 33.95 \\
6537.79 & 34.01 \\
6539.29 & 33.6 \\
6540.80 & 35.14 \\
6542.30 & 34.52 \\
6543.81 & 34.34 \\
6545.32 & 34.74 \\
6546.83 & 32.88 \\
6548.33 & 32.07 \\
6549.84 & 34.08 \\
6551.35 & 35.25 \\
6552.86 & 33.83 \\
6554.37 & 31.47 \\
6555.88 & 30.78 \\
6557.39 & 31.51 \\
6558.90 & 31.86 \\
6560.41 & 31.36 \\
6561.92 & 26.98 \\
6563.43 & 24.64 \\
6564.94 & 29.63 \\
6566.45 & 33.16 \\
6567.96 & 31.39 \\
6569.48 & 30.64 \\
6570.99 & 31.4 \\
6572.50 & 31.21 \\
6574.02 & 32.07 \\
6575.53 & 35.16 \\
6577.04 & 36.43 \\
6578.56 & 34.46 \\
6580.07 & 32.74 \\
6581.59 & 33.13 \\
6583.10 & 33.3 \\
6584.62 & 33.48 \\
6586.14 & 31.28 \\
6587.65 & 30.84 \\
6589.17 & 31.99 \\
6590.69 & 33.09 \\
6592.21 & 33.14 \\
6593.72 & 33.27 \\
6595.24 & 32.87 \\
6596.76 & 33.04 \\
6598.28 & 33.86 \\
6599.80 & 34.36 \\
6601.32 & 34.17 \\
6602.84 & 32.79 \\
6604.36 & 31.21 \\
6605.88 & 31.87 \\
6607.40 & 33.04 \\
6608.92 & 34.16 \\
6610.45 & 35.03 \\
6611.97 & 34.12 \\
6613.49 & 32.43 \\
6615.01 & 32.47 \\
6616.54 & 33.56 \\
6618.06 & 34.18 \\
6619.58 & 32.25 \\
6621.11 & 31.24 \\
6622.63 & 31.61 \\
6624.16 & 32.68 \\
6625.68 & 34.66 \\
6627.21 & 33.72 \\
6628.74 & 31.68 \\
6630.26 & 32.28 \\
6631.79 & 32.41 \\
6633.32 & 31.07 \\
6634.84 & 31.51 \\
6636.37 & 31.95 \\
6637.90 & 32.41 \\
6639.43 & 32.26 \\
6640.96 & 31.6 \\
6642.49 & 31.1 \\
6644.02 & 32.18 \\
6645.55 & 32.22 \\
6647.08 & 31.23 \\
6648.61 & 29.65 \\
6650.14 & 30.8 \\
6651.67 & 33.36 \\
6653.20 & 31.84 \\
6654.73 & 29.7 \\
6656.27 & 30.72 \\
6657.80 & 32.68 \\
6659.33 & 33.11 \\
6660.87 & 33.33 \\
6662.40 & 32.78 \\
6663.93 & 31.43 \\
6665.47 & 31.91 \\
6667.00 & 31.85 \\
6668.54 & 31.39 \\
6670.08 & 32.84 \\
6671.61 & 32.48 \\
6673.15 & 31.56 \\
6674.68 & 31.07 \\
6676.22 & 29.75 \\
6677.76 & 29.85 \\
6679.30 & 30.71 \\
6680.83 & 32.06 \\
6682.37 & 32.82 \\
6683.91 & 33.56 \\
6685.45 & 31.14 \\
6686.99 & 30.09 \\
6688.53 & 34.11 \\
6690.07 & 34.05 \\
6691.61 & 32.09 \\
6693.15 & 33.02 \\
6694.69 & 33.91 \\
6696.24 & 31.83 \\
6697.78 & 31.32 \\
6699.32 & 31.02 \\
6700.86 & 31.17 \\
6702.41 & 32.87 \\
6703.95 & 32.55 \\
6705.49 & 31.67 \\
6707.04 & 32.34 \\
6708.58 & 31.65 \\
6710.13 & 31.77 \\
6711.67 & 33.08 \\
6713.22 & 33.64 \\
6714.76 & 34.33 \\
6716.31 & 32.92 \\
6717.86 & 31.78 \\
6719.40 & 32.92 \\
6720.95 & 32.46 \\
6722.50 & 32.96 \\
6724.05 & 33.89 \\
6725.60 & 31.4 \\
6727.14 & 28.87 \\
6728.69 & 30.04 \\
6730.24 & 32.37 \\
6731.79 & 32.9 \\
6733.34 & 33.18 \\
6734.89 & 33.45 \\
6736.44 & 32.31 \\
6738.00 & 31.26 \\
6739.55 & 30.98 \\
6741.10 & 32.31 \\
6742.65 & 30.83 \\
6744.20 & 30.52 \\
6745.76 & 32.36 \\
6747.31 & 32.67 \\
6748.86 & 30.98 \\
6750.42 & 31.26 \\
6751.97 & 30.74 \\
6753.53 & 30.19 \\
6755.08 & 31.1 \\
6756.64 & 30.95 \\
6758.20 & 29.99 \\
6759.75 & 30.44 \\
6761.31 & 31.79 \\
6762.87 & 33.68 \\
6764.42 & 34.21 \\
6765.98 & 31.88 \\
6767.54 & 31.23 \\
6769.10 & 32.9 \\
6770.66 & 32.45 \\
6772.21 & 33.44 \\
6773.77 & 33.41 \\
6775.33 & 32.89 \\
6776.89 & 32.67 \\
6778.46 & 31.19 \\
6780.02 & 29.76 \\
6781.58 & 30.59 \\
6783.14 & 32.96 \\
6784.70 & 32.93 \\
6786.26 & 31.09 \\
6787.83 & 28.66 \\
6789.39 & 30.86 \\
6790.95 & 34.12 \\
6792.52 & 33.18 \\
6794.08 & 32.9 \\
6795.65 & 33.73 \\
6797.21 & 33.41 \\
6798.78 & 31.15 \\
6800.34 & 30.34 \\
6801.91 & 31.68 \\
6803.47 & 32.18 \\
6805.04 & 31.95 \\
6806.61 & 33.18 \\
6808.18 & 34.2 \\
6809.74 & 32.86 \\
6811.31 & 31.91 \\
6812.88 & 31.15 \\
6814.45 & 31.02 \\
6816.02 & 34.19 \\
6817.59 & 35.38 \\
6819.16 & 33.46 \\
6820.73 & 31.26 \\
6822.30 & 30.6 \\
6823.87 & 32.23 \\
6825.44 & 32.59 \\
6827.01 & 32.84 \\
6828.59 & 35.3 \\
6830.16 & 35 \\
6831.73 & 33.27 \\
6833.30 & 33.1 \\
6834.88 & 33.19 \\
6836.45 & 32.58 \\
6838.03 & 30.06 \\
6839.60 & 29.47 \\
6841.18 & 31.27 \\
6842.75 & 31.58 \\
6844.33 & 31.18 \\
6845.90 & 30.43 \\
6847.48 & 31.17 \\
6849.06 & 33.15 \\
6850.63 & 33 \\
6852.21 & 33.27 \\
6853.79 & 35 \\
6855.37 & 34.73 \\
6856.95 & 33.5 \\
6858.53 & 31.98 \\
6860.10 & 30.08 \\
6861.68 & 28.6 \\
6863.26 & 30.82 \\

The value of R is 1.1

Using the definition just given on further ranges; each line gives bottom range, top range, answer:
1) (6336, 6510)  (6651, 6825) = 1.05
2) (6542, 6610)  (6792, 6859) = 1.08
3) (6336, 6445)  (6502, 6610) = 1.03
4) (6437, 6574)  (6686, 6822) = 1.04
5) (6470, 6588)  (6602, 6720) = 1.01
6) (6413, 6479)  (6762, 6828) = 1.06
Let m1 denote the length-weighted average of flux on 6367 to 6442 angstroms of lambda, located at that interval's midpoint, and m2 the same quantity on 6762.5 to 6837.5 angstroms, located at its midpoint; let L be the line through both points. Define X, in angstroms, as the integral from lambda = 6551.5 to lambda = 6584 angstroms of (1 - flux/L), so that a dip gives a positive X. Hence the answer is 1.3 angstroms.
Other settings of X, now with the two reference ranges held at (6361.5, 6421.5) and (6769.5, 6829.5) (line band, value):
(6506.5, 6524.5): -0.61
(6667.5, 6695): 0.53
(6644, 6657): 0.57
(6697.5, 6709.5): 0.27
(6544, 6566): 0.87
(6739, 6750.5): 0.35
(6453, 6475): -0.13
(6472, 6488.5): 0.08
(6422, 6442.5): -1.28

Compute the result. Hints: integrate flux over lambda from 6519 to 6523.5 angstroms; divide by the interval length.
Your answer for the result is 34.2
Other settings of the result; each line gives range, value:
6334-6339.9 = 33.7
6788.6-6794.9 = 32.8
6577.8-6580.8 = 33.6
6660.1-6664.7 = 32.5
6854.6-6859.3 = 33.4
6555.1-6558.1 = 31.1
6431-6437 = 36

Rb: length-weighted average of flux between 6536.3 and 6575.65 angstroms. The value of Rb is 32.2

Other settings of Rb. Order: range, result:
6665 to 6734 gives 32.1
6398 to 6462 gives 34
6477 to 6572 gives 33.3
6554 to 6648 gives 32.3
